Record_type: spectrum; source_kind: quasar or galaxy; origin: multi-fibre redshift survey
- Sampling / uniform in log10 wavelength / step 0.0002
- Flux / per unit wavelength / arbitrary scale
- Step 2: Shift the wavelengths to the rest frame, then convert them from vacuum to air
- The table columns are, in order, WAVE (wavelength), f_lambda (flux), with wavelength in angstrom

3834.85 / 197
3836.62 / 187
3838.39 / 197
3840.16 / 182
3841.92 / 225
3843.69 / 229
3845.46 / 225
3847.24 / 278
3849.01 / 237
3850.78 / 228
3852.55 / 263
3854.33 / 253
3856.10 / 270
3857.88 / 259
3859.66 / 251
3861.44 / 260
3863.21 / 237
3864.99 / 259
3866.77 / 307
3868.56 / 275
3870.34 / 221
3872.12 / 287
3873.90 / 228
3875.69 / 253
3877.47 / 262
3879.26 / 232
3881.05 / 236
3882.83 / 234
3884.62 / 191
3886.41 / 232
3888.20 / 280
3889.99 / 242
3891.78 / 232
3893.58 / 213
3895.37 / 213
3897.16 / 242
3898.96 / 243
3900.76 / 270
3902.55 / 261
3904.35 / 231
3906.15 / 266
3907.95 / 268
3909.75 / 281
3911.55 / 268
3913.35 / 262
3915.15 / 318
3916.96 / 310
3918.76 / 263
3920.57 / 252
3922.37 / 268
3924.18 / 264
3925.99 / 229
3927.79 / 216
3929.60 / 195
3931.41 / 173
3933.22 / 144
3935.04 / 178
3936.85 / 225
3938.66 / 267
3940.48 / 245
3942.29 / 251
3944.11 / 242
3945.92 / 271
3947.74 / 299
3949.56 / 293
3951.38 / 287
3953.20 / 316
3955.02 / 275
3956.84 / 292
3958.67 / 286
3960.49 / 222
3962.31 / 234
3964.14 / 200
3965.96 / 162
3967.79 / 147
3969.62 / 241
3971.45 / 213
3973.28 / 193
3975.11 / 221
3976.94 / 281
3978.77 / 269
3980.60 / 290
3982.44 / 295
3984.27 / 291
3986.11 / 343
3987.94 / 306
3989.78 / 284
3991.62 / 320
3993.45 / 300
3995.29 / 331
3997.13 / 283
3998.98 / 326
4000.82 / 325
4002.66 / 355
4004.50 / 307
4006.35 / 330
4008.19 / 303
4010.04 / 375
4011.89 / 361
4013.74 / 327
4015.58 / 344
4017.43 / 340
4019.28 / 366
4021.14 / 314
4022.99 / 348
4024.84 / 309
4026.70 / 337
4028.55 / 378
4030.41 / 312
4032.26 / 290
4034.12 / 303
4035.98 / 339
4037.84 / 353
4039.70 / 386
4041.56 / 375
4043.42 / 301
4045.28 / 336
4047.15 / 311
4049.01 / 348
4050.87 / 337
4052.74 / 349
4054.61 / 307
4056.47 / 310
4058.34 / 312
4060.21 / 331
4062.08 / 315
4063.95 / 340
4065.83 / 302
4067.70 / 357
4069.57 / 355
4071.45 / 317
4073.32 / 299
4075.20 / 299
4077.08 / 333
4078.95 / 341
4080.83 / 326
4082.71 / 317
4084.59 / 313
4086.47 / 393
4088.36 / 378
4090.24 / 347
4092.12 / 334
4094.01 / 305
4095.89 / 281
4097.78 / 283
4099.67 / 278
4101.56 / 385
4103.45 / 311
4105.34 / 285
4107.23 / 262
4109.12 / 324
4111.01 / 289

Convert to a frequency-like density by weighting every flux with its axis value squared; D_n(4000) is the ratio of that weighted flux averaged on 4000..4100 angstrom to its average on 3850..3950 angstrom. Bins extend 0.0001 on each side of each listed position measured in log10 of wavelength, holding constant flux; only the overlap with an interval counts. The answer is 1.44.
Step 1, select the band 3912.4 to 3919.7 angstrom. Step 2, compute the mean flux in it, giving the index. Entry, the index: 288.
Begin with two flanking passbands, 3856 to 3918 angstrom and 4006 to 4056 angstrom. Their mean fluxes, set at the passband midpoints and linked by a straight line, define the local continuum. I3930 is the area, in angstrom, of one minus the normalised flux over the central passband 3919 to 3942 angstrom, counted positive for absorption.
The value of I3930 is 4.6 angstrom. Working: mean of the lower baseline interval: 254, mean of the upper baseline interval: 336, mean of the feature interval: 223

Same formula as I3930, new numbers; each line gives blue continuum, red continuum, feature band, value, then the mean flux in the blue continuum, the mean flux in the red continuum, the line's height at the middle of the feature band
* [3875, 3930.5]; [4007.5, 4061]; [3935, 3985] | 6.2 angstrom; 249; 335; 286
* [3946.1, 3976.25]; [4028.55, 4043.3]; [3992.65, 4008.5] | -1.4 angstrom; 243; 337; 293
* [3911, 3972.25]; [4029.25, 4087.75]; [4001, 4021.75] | -3.0 angstrom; 244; 330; 295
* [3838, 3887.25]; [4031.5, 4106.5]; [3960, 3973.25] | 3.9 angstrom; 244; 327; 286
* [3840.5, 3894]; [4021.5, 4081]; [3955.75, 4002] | 4.8 angstrom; 246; 330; 297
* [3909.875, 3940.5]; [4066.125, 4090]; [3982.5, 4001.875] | -2.0 angstrom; 241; 335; 282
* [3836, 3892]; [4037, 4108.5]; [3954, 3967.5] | 2.2 angstrom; 243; 327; 282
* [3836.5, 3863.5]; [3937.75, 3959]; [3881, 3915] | 1.3 angstrom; 238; 277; 257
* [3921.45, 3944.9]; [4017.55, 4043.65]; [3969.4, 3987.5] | 0.7 angstrom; 223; 338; 276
